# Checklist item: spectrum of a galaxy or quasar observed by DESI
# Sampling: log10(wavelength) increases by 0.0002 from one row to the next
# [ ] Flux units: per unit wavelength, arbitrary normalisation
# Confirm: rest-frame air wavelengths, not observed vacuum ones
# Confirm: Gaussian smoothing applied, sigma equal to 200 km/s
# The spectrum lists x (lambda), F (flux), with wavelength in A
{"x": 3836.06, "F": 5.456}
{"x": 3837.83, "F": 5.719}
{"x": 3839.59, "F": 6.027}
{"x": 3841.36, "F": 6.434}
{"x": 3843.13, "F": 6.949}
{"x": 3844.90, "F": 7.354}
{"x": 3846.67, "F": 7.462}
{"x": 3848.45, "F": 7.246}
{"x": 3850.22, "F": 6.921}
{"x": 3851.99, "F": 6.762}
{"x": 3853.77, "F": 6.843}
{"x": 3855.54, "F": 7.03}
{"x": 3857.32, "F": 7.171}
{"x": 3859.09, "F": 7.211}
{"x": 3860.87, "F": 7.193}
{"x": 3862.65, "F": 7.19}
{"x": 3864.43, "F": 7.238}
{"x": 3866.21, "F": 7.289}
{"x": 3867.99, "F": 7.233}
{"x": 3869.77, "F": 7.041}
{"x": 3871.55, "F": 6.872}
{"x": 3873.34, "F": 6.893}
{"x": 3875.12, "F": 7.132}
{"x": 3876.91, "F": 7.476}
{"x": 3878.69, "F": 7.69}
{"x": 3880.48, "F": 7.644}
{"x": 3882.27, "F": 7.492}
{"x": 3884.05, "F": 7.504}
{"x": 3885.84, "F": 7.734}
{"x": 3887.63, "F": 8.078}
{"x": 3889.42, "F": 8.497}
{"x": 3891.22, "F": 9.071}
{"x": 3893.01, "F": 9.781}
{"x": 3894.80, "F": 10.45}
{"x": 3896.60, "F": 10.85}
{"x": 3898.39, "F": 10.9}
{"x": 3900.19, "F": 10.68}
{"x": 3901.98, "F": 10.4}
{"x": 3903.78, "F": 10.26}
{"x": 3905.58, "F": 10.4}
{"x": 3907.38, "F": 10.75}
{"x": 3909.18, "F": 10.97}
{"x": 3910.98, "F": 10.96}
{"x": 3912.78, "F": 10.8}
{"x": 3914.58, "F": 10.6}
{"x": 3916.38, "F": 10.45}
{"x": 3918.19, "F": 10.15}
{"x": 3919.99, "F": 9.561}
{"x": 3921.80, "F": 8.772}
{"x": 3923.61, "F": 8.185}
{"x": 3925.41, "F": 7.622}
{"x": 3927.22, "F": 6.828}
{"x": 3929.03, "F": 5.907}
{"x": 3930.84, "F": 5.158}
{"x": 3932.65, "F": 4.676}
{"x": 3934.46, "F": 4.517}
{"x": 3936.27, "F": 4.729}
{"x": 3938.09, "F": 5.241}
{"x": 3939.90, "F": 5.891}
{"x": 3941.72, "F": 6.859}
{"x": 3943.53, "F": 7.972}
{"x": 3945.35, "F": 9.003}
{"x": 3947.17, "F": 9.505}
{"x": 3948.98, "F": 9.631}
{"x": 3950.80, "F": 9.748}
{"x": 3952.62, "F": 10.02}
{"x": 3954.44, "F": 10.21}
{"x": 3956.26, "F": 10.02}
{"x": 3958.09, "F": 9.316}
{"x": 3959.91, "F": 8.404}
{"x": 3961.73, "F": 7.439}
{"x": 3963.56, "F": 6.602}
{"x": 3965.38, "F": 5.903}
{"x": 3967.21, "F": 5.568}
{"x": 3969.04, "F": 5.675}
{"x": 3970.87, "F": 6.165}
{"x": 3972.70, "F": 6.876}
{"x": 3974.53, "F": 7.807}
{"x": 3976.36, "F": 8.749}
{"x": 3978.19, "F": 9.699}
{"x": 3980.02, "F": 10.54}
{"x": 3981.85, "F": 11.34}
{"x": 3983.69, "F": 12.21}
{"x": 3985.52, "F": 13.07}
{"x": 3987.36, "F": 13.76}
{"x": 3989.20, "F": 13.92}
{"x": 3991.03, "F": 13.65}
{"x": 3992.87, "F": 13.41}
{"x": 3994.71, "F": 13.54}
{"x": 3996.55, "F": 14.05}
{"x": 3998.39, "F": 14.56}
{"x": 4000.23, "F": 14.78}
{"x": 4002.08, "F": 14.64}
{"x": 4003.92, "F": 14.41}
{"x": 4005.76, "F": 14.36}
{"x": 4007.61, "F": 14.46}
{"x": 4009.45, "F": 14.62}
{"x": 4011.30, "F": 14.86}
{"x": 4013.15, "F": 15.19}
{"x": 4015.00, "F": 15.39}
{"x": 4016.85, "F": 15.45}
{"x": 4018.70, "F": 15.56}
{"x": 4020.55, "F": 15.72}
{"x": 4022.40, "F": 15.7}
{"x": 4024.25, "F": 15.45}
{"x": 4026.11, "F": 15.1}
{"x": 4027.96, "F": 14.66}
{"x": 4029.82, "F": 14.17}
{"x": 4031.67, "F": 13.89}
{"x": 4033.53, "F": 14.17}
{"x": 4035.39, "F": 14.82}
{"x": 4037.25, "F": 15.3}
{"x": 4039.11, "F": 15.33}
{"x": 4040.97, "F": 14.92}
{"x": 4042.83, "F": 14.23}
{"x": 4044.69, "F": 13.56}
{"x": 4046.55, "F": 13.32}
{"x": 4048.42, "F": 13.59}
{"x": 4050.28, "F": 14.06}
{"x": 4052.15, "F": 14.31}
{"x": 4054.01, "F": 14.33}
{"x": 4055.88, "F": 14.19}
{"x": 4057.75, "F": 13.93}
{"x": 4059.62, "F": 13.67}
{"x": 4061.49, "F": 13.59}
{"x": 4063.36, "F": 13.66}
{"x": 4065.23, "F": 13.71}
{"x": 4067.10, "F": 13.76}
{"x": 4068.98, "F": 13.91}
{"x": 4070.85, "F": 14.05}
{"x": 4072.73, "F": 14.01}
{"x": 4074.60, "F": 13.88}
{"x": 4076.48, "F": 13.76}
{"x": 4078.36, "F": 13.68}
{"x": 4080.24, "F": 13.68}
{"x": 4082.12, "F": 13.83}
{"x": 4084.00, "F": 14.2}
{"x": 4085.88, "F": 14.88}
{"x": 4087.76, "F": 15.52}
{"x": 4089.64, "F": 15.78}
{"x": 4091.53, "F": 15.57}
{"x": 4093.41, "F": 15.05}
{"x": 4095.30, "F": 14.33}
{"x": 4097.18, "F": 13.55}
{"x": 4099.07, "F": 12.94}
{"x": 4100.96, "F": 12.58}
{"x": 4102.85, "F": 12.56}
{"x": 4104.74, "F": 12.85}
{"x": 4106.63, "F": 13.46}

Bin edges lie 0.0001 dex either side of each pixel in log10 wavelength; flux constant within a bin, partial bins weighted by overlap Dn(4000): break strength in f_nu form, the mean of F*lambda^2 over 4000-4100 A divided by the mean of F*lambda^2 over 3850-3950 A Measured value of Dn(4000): 1.9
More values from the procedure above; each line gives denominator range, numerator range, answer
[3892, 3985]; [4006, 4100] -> 1.77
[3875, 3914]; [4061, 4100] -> 1.65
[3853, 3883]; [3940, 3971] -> 1.17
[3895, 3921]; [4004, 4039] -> 1.50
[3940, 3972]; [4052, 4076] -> 1.82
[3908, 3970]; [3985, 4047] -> 1.88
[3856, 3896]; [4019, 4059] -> 2.04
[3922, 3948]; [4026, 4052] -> 2.28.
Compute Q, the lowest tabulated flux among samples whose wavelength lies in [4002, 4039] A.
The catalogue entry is 13.89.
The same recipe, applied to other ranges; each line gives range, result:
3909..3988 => 4.517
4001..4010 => 14.36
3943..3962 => 7.439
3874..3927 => 7.132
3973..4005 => 7.807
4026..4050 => 13.32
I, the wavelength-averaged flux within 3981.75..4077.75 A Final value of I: 14.3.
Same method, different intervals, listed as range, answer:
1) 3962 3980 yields 7.2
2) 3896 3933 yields 9.33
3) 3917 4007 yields 9.44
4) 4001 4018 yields 14.8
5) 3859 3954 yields 8.33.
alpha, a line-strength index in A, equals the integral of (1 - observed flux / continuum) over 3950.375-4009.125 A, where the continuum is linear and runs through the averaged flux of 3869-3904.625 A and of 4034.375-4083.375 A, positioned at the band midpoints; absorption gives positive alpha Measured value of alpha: 4.10 A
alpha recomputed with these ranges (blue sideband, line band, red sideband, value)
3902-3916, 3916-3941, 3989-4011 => 9.8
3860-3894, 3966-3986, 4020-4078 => 4.8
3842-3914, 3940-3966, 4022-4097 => 5.4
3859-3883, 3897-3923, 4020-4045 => -3.8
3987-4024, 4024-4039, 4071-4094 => -0.1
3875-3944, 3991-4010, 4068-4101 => -4.6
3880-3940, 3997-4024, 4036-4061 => -4.9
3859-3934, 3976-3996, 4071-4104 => -2.1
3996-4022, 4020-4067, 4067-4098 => 0.9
